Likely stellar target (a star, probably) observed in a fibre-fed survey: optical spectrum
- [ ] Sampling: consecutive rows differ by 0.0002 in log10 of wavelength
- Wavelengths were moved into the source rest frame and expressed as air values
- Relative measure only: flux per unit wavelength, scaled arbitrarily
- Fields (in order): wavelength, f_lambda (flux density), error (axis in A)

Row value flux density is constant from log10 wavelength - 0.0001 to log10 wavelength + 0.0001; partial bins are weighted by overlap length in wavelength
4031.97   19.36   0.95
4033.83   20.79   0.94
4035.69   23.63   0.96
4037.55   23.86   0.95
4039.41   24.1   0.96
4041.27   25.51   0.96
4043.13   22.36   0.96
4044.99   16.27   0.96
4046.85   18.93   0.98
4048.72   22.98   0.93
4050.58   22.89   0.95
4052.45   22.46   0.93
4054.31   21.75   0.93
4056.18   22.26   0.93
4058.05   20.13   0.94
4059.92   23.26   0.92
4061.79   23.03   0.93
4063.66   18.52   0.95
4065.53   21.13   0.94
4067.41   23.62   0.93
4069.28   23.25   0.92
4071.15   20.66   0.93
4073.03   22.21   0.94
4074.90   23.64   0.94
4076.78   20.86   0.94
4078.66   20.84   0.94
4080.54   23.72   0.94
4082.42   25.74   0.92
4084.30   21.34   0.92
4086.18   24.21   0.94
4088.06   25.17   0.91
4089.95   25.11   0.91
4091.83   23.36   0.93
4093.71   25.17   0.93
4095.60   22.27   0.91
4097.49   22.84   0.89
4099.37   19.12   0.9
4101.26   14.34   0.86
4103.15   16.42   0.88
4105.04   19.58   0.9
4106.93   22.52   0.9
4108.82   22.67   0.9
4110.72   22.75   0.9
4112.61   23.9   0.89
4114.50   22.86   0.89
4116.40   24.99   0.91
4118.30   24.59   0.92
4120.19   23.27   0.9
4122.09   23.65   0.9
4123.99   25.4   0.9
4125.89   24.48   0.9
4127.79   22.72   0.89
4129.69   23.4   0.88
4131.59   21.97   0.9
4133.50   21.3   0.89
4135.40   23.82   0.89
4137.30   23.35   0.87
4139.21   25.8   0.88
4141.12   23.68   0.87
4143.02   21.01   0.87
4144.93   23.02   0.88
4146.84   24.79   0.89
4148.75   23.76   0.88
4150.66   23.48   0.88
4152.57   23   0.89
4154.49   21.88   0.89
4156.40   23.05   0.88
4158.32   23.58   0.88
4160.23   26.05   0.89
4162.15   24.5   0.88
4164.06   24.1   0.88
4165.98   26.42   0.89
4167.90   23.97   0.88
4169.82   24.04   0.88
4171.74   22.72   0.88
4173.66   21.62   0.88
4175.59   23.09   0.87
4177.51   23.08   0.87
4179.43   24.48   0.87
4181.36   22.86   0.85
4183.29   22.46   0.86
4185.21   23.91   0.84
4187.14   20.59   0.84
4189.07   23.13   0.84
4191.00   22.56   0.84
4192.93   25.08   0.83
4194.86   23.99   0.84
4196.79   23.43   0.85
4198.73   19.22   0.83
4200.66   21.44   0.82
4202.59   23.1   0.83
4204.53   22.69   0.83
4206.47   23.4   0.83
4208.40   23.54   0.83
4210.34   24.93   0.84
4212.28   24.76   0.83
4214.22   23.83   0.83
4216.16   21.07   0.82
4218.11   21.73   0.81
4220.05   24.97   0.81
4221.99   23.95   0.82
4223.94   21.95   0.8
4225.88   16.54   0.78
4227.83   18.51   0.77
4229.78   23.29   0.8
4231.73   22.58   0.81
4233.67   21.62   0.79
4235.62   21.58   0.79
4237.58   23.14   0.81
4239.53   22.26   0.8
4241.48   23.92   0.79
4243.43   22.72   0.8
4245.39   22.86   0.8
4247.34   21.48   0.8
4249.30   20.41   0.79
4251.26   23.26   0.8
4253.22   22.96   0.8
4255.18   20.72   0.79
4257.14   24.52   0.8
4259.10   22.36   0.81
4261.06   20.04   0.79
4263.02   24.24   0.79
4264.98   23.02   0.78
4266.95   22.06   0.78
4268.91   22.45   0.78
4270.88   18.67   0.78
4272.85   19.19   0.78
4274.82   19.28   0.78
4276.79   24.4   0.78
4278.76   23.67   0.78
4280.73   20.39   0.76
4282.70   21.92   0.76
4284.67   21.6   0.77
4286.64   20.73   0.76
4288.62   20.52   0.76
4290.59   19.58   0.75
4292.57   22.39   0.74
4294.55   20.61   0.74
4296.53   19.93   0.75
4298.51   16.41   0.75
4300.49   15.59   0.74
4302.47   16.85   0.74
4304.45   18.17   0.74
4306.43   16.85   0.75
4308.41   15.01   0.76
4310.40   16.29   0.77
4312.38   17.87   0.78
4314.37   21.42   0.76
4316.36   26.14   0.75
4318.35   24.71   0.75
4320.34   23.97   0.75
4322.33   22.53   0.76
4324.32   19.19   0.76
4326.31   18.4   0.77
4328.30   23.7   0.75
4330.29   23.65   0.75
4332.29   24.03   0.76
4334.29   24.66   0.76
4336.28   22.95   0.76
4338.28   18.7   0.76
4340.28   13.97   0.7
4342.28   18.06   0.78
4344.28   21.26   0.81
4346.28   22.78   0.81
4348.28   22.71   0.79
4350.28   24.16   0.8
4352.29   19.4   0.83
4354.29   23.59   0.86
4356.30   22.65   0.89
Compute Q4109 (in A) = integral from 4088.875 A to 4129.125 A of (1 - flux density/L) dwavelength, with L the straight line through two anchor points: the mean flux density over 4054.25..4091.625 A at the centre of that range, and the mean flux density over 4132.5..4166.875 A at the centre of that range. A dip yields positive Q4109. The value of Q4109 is 1.0 A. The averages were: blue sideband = 22.6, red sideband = 23.7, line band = 22.5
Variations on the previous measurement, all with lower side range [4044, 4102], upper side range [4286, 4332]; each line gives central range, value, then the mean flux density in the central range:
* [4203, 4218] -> -1.77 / 23.3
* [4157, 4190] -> -3.70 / 23.6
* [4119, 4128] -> -1.01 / 24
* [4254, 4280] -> -1.87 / 21.9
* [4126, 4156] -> -2.41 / 23.2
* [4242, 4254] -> -1.02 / 22.3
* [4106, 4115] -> -0.52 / 23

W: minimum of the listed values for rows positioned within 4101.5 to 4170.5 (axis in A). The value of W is 16.42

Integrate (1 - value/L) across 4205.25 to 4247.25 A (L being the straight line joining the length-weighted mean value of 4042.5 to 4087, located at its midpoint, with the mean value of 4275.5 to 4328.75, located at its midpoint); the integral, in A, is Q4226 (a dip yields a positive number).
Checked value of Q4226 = -3.4 A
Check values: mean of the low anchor 21.9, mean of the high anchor 20.3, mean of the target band 22.5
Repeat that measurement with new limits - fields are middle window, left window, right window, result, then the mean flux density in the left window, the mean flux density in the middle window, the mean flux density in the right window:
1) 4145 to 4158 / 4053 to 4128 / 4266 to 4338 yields -0.82 A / 22.4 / 23.3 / 20.7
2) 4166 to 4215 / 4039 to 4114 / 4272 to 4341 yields -4.45 A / 22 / 23.2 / 20.5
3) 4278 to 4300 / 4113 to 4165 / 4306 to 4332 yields 0.85 A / 23.6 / 20.6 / 20.9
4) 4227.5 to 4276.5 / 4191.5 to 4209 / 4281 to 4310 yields -2.86 A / 22.9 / 22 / 19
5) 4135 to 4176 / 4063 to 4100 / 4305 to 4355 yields -2.73 A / 22.7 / 23.7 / 21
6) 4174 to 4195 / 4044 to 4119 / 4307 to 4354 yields -1.43 A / 22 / 23.1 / 21.1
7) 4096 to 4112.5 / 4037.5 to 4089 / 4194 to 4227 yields 1.53 A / 22.3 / 20.3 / 22.6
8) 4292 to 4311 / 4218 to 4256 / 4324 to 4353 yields 3.35 A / 22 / 17.7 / 21.2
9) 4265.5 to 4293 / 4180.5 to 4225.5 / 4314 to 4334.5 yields 2.04 A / 22.9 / 21.2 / 22.9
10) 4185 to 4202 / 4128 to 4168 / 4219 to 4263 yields 0.25 A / 23.6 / 22.5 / 22.1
